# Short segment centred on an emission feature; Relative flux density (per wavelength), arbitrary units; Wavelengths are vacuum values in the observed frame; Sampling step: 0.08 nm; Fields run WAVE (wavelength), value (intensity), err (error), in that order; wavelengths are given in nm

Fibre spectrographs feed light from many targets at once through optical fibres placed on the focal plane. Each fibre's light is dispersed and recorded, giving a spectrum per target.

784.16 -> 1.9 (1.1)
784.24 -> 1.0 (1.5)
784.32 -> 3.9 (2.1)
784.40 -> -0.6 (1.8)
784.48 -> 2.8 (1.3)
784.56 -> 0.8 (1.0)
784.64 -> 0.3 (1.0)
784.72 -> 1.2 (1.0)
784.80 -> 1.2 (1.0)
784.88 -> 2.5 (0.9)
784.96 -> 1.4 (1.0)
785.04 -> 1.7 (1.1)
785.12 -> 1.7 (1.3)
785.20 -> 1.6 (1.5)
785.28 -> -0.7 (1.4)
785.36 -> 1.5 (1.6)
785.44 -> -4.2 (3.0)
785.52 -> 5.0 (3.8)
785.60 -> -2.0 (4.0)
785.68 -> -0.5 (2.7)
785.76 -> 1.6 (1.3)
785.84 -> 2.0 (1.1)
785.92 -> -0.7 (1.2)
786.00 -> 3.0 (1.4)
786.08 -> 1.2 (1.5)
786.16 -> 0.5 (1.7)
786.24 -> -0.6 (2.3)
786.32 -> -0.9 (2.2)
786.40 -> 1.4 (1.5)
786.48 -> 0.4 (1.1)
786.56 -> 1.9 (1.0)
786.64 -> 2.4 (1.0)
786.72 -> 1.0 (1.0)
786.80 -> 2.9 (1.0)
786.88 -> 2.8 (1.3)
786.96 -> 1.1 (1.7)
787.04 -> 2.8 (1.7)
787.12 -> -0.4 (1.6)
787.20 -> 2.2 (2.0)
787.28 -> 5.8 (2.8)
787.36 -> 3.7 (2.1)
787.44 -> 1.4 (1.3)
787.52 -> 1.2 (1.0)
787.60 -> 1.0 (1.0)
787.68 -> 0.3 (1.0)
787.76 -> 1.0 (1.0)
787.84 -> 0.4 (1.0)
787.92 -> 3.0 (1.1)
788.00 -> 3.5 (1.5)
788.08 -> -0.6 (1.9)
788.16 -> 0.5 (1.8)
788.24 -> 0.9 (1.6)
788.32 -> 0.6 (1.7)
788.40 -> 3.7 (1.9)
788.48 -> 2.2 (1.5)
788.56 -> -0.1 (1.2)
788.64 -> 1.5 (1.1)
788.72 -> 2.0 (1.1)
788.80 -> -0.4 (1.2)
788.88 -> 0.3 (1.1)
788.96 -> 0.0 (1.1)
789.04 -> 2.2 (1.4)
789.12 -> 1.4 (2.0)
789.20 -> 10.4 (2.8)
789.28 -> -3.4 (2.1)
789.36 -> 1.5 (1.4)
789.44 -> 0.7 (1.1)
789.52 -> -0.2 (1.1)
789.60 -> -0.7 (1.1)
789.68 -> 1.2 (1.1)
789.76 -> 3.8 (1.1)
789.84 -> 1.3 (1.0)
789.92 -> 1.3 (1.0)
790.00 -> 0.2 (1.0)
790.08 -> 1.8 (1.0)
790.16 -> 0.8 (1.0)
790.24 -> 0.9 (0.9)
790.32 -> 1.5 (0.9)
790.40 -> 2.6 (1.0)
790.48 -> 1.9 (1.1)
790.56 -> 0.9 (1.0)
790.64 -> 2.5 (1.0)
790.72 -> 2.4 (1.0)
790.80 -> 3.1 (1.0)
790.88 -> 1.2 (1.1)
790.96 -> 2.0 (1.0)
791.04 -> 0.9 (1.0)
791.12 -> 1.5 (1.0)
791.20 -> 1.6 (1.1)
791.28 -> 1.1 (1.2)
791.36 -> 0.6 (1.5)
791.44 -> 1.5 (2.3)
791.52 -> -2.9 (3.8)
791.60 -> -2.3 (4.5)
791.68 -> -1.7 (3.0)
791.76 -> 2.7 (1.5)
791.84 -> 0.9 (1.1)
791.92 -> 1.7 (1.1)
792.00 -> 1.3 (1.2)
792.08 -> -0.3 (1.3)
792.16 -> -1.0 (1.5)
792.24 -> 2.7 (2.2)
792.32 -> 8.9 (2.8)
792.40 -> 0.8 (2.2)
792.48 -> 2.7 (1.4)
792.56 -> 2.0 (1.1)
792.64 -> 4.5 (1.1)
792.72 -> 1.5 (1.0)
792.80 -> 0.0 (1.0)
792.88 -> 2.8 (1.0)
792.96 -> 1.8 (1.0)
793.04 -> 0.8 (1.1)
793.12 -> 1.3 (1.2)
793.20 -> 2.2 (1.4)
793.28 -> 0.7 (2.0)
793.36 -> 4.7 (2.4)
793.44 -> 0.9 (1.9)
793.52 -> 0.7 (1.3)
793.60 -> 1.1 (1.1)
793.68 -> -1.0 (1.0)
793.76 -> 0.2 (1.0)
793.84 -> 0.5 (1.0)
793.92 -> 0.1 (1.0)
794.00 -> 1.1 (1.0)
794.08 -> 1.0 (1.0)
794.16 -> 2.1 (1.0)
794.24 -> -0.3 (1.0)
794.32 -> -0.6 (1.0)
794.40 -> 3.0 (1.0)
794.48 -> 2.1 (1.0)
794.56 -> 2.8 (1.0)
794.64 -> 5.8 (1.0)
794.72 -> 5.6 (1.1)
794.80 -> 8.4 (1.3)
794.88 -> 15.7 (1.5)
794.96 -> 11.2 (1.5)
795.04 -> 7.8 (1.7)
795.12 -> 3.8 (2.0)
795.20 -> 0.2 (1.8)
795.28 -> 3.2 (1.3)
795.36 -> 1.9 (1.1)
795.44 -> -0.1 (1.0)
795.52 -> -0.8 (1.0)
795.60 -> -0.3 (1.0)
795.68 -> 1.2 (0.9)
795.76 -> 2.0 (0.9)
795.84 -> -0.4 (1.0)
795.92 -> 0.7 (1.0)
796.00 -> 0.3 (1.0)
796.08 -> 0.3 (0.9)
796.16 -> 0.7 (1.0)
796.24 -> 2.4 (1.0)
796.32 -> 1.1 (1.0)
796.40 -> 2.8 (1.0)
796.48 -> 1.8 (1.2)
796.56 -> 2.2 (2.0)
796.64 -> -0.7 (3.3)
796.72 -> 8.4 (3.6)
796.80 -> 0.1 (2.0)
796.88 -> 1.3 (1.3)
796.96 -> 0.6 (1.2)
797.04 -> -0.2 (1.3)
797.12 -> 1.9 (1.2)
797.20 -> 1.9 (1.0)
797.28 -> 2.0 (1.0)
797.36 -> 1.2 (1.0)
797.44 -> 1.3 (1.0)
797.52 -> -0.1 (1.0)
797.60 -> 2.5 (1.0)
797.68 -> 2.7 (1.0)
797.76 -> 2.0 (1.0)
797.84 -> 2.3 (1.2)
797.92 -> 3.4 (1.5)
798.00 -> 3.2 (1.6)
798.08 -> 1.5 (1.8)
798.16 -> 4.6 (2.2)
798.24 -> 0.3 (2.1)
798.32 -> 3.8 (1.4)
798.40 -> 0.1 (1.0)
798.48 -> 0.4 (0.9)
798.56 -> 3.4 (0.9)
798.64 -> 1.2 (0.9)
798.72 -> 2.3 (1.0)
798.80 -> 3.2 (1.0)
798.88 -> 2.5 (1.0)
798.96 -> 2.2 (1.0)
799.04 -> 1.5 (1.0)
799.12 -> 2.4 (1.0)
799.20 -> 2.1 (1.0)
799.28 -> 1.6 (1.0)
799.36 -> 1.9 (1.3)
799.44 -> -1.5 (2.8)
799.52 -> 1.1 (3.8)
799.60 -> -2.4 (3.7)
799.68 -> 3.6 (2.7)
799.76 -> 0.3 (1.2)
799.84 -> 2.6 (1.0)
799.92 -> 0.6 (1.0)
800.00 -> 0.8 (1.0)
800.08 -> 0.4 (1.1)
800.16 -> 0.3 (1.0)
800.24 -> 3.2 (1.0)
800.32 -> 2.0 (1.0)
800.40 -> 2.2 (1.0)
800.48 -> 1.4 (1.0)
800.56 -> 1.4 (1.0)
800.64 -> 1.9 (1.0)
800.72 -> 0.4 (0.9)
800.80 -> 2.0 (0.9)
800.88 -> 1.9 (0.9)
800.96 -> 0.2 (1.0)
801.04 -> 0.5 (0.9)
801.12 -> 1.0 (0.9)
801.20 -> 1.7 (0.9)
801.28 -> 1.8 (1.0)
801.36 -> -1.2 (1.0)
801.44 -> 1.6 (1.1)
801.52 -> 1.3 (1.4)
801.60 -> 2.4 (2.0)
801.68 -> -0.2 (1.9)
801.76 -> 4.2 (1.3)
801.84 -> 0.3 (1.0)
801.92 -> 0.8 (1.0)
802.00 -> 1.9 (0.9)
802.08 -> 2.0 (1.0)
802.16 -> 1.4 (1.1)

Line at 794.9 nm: Hgamma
